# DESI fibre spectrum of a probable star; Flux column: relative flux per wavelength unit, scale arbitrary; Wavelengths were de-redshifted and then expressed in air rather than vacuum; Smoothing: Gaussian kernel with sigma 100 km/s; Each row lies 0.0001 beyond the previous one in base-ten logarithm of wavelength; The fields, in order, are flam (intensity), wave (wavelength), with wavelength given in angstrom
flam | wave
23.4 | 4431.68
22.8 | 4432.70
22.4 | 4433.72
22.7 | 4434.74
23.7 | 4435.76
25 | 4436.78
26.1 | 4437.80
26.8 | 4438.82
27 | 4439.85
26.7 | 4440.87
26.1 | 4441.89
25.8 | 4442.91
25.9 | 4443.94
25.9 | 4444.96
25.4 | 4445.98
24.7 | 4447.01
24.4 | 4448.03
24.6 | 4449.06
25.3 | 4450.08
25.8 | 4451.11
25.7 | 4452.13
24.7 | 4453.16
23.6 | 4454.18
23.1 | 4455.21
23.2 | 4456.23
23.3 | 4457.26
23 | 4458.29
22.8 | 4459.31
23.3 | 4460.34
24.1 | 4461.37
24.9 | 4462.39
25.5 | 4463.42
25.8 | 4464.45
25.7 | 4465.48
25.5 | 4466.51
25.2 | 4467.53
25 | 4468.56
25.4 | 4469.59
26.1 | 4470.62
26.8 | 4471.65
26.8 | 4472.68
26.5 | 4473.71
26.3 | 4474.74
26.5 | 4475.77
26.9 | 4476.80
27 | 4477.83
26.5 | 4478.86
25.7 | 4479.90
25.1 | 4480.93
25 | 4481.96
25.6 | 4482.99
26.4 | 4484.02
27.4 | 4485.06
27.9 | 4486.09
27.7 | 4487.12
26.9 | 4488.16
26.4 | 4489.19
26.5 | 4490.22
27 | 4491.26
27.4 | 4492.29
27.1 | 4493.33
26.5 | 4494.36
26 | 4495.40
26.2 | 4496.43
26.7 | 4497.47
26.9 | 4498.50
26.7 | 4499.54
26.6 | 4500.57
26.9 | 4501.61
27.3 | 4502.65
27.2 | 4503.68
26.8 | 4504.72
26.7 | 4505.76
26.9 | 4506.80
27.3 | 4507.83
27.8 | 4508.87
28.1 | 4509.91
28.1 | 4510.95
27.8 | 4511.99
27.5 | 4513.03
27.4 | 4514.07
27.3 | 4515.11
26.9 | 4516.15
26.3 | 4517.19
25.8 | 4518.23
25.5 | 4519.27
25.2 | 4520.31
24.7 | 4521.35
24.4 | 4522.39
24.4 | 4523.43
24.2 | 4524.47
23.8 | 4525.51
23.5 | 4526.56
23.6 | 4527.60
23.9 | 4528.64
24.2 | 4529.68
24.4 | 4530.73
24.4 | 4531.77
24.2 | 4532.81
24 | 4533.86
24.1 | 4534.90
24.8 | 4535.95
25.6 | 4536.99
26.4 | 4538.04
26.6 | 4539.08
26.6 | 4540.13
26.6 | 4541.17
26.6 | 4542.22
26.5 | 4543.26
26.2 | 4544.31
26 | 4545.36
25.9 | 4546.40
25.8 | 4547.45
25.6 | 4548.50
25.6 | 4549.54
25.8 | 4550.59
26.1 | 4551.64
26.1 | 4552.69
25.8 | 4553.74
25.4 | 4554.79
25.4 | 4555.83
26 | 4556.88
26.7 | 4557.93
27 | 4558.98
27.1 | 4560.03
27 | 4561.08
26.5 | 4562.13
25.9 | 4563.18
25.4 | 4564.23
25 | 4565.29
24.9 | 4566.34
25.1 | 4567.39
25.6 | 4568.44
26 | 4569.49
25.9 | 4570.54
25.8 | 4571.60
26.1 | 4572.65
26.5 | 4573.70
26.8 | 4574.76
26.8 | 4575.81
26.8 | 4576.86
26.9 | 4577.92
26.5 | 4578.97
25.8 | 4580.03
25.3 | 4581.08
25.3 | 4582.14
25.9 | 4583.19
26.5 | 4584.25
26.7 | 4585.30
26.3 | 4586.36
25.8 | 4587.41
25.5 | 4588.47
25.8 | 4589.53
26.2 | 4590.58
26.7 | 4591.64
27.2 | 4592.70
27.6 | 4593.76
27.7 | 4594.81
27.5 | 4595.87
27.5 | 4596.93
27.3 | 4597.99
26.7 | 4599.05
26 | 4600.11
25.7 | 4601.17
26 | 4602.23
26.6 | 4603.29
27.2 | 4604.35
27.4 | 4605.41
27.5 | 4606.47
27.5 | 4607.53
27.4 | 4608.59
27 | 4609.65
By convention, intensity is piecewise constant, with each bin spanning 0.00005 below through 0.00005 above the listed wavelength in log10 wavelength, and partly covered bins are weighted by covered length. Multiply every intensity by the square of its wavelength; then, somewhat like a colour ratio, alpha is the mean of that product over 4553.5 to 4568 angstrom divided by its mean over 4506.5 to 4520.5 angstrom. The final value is 1.0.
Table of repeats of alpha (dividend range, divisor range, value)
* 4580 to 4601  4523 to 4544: 1.09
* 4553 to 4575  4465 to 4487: 1.03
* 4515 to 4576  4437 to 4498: 1.03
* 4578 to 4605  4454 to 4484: 1.11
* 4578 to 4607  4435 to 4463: 1.14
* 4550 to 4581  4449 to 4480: 1.08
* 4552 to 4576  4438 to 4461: 1.10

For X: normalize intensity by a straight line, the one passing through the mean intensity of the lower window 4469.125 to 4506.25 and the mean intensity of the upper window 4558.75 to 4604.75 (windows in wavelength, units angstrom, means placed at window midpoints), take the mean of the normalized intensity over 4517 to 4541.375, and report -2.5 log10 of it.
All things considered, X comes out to 0.07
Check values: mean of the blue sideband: 26.6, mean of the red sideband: 26.3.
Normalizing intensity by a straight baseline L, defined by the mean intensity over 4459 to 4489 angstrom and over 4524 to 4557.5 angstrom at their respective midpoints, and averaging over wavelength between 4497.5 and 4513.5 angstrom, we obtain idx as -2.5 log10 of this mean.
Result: -0.07 mag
